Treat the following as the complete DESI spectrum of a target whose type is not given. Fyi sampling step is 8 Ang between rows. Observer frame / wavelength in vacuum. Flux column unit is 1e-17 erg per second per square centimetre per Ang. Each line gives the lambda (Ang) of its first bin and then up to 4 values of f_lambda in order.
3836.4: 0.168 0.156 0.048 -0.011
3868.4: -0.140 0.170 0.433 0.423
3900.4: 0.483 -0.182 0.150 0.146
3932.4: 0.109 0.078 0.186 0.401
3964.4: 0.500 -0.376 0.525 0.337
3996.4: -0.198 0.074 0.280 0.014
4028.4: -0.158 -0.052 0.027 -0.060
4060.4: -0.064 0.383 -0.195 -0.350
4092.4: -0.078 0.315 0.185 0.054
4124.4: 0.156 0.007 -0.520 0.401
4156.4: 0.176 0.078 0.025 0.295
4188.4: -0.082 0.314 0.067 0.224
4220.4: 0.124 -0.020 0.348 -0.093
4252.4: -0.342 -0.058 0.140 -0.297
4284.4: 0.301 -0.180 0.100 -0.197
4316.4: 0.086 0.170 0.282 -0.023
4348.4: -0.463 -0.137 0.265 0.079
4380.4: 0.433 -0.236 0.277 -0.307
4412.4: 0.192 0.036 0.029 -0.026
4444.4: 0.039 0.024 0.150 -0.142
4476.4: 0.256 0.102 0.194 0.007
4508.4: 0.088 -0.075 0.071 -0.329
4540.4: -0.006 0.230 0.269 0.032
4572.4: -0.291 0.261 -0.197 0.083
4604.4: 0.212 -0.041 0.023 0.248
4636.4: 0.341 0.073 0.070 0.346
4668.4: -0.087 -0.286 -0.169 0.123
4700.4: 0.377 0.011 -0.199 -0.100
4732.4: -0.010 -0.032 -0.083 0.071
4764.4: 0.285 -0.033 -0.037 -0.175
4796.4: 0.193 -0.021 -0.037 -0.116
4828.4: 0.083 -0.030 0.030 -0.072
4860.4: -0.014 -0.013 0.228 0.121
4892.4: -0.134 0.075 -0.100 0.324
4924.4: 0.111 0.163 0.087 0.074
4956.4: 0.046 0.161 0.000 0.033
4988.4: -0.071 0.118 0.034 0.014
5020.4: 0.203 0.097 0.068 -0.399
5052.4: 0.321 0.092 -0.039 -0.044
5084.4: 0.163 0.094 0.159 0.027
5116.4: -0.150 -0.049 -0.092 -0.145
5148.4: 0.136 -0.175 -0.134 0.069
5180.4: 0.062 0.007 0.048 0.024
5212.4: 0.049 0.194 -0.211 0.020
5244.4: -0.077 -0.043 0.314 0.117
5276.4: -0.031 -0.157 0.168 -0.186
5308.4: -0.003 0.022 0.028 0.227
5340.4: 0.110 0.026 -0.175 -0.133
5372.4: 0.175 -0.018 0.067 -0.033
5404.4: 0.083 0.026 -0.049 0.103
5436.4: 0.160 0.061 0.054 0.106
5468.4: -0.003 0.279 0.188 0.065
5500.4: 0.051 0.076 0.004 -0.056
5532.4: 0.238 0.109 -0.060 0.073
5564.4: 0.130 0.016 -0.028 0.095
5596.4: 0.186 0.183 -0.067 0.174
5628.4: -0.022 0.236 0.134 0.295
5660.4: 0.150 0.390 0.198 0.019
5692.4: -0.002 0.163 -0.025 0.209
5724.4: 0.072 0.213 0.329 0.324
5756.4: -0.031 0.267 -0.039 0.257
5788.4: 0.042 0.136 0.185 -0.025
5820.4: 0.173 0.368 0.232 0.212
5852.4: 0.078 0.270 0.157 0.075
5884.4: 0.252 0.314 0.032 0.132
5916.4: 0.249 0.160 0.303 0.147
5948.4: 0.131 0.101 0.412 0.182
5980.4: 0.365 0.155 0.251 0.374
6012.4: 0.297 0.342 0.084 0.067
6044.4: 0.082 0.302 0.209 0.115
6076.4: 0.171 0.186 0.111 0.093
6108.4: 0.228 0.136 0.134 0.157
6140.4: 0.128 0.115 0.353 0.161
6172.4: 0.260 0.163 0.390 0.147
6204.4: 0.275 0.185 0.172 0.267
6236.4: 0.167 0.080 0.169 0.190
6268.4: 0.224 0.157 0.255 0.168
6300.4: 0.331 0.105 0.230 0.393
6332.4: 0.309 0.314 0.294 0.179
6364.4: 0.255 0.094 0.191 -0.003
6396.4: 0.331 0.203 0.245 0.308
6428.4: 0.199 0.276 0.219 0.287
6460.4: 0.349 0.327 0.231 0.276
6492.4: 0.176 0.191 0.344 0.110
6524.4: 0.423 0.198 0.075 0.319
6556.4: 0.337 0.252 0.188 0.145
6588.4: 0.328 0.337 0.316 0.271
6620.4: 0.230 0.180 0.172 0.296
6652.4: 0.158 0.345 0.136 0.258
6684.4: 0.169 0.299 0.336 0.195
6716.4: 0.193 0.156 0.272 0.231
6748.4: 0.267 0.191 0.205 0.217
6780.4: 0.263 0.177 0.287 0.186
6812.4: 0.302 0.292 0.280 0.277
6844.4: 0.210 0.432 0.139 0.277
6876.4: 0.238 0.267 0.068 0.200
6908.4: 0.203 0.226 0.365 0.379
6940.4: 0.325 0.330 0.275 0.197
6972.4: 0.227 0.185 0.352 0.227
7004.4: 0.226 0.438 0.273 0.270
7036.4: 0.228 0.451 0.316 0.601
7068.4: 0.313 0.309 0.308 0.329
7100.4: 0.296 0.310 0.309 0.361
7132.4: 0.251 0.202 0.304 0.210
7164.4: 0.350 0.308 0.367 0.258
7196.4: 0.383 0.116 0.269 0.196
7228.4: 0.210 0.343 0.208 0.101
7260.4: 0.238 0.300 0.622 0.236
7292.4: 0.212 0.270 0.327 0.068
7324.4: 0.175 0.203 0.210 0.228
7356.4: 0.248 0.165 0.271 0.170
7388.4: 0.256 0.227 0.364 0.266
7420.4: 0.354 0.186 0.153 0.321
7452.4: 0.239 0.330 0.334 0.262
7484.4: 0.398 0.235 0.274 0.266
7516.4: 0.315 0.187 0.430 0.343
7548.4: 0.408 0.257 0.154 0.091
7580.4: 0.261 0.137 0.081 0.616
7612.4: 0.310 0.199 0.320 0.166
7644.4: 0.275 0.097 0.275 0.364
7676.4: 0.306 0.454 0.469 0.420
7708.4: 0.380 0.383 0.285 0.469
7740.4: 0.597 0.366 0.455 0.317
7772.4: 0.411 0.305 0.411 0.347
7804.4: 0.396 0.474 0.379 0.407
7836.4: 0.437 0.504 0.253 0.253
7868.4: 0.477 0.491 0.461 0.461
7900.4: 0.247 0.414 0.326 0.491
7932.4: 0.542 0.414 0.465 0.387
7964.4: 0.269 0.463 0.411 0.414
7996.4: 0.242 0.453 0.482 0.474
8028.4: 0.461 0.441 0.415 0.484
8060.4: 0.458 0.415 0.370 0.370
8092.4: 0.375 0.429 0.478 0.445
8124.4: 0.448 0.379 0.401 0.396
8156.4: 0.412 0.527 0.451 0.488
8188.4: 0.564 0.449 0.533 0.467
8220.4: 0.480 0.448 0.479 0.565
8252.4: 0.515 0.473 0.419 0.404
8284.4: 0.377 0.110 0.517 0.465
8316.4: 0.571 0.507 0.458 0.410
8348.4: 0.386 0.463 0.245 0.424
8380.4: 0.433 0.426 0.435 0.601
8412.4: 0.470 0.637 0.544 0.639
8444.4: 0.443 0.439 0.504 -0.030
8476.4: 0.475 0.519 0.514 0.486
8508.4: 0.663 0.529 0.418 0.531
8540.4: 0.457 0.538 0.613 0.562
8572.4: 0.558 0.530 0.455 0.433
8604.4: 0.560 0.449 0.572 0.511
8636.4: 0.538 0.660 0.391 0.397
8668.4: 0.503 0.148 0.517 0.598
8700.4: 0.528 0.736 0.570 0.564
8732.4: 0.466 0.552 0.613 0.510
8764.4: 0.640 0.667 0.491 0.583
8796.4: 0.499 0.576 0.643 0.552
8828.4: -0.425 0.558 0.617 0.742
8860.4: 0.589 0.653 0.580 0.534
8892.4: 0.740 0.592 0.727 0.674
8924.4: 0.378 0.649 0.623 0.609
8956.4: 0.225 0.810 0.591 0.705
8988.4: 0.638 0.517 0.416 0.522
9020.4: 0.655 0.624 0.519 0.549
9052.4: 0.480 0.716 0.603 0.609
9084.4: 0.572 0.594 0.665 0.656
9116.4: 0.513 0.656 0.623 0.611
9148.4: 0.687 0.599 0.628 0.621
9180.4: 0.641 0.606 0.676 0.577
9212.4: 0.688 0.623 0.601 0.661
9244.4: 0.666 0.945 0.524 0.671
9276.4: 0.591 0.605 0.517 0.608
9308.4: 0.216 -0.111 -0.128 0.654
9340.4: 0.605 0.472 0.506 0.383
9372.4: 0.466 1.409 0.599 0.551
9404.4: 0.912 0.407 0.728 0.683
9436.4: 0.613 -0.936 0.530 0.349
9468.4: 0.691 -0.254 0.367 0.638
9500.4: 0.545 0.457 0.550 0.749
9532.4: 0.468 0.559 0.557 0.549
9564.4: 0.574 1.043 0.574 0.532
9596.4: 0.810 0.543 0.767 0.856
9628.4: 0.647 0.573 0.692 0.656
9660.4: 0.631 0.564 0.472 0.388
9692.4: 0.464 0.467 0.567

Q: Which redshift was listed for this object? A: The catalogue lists 0.93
